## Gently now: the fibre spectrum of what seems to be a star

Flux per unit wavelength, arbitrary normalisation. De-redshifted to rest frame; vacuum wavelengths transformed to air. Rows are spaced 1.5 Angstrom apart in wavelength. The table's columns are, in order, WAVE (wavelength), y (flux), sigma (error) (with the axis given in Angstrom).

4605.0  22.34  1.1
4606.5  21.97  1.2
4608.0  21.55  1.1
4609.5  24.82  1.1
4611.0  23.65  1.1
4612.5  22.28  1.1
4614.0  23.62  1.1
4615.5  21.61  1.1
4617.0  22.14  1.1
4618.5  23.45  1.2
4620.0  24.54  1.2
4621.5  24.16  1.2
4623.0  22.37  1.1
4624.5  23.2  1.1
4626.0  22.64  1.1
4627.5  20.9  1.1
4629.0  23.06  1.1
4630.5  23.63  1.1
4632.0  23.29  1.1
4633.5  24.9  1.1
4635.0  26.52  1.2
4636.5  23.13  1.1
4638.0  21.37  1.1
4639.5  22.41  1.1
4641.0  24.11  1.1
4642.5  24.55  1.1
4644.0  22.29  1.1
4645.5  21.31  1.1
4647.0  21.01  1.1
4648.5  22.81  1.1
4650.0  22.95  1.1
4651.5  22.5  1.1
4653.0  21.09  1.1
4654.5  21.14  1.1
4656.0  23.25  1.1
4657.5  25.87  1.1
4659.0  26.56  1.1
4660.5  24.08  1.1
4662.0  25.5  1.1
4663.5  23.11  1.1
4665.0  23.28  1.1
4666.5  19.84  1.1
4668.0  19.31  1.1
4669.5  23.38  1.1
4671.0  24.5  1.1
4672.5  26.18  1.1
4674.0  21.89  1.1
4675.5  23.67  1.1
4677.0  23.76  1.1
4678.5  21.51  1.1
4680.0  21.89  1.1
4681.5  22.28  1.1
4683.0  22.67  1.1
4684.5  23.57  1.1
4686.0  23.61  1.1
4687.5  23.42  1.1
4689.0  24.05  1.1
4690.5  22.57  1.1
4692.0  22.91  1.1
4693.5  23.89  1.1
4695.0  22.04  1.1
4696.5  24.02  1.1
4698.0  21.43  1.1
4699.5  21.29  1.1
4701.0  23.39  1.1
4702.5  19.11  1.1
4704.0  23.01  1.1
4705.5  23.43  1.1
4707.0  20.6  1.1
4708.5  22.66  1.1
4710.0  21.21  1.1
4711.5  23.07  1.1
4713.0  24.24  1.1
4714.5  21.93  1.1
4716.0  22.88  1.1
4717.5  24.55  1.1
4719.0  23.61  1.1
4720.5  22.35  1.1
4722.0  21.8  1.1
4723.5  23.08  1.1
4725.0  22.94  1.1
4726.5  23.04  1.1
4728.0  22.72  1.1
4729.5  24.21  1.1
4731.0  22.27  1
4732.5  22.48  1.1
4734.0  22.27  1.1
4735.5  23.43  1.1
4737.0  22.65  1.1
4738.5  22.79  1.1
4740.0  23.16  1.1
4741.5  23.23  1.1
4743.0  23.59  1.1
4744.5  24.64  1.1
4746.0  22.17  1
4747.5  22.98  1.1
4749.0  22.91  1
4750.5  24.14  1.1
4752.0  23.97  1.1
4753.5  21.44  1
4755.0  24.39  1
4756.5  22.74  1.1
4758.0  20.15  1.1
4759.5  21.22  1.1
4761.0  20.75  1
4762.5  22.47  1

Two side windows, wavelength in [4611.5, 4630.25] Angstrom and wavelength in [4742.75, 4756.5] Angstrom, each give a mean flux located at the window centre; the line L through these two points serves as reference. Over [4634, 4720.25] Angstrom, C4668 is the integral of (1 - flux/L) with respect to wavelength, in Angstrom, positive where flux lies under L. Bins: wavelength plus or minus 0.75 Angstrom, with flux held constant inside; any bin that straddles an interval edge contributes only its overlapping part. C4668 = 0.5 Angstrom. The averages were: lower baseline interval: 22.9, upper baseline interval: 23.3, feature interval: 22.9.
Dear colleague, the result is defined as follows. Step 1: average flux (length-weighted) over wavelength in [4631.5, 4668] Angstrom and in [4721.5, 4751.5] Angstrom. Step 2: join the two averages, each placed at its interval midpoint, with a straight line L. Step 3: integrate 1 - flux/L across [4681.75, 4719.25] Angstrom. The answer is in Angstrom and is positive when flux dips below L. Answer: 0.5 Angstrom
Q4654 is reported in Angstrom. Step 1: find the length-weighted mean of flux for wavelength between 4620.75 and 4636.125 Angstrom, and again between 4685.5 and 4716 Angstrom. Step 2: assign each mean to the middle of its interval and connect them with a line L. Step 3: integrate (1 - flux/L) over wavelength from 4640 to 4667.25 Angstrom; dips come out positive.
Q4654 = 0.1 Angstrom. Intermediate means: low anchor 23.5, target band 23.1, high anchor 22.6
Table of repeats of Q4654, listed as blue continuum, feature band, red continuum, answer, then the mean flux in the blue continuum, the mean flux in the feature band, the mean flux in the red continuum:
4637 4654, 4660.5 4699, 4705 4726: -0.7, 22.4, 23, 22.7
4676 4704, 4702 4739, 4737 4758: 0.4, 22.7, 22.7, 23.1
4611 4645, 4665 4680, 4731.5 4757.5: 0.3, 23.2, 22.7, 23.1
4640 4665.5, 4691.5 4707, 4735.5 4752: 0.6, 23.3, 22.4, 23.3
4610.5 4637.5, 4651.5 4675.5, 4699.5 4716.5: -0.5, 23.3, 23.3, 22.3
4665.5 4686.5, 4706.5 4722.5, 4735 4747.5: 0.2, 22.7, 22.7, 23.2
